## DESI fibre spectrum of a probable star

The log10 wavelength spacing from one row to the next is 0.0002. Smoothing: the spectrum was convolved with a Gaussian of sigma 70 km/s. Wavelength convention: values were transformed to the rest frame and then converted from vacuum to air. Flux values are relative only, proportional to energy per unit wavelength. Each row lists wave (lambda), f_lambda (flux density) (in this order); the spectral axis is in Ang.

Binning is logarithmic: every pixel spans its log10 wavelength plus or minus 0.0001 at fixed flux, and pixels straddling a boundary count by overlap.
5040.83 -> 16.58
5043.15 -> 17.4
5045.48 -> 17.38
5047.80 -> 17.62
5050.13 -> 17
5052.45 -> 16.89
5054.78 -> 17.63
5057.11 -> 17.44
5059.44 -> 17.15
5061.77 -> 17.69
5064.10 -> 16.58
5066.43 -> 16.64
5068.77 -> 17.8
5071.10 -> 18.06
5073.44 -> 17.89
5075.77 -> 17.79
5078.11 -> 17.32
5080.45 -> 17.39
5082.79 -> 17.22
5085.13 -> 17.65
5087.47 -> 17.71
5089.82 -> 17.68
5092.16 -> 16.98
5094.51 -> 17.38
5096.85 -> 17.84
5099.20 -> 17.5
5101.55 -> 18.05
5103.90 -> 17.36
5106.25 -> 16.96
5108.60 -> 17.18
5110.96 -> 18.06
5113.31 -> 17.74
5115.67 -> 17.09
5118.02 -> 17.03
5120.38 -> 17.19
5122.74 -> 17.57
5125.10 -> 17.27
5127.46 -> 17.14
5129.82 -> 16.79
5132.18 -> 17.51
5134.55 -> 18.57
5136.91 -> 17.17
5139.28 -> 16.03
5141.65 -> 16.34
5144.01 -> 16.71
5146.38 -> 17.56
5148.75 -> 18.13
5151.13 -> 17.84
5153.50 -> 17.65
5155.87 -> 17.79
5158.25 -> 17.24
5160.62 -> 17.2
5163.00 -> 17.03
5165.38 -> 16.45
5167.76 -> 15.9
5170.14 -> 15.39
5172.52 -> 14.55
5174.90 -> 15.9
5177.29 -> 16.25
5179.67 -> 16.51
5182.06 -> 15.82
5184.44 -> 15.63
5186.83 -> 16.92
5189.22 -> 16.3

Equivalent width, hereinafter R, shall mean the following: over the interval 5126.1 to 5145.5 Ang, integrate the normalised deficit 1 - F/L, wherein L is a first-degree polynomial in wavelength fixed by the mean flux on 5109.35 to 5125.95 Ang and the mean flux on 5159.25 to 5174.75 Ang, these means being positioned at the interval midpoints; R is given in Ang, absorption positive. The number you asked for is -0.13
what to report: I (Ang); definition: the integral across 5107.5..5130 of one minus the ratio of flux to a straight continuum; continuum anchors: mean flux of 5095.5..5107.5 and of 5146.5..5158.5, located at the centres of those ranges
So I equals 0.4 Ang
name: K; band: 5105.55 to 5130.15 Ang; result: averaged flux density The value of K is 17.3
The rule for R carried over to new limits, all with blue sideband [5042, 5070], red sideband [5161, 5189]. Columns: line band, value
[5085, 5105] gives -0.8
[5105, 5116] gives -0.5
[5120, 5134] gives -0.6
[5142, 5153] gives -0.8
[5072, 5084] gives -0.3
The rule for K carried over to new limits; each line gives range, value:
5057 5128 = 17.4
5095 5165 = 17.4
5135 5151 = 17.1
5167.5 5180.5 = 15.7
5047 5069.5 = 17.2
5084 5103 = 17.6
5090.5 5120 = 17.4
